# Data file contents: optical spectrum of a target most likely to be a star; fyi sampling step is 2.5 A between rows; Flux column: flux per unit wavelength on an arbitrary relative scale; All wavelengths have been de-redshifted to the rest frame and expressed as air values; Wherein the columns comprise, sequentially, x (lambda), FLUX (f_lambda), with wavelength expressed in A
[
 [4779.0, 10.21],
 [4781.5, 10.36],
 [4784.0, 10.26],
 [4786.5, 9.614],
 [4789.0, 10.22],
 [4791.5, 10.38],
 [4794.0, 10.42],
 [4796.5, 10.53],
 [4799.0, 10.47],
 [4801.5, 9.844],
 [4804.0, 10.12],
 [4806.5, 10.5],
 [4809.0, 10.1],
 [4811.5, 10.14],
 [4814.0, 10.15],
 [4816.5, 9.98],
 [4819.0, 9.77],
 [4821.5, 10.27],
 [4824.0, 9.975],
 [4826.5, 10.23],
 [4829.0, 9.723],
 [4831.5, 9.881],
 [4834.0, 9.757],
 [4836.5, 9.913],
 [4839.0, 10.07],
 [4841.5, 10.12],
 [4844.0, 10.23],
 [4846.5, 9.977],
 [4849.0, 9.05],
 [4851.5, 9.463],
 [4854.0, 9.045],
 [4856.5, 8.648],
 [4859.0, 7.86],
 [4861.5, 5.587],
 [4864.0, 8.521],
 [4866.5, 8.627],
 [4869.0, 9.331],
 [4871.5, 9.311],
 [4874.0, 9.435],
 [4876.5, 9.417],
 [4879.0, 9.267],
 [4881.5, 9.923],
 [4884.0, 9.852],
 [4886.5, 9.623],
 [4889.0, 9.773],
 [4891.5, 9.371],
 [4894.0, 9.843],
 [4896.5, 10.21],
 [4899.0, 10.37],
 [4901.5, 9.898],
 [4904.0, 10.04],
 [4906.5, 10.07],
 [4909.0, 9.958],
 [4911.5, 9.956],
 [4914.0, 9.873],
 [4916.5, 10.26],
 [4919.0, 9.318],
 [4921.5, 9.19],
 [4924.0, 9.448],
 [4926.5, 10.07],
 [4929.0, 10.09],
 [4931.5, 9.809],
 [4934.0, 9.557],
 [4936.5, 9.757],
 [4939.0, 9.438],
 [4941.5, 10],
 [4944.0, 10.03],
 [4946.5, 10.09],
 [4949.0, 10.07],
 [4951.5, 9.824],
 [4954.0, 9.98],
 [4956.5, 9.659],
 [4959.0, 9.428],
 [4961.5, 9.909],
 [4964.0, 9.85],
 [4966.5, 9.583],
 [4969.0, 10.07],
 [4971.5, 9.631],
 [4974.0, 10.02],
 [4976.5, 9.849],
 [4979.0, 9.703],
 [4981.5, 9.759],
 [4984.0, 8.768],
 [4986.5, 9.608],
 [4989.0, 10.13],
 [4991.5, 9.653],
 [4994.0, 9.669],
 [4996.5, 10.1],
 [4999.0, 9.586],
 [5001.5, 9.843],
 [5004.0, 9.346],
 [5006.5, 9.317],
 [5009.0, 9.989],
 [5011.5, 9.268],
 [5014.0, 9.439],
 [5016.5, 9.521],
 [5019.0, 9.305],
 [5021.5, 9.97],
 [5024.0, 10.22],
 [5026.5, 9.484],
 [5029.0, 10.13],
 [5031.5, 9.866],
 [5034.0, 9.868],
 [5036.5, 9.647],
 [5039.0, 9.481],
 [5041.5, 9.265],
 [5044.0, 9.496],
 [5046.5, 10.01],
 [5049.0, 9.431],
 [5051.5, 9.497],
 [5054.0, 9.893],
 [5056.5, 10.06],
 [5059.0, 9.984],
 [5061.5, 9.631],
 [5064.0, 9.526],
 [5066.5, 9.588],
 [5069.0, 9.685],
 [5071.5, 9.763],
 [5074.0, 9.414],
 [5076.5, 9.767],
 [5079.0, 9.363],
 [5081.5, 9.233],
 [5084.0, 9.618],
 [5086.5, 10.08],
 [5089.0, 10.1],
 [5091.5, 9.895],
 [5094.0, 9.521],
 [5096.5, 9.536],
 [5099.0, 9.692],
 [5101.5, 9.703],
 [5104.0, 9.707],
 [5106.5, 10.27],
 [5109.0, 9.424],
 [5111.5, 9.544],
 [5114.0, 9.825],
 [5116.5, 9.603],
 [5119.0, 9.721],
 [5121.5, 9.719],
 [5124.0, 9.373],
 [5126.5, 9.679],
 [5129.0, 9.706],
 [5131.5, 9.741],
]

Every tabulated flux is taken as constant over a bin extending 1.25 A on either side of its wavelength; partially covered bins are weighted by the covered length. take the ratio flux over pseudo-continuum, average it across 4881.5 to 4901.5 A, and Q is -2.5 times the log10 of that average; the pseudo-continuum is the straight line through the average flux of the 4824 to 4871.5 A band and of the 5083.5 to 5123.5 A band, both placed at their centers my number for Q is -0.06 mag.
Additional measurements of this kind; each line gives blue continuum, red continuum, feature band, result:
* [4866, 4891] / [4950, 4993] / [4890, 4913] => -0.05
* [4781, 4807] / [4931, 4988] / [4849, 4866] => 0.21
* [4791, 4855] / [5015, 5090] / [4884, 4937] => 0.01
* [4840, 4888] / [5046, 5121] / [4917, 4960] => -0.05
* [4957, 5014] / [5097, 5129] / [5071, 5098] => 0.00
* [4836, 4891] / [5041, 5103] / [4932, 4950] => -0.05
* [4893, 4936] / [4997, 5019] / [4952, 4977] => -0.01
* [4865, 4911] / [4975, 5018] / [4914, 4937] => -0.01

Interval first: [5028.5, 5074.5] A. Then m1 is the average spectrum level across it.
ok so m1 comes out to 9.69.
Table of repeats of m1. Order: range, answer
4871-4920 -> 9.8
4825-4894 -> 9.35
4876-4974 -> 9.81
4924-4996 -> 9.78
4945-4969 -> 9.84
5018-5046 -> 9.71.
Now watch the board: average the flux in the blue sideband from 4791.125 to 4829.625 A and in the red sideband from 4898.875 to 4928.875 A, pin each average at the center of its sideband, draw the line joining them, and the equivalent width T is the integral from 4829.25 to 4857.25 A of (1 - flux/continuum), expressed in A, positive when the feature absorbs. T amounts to 1.1 A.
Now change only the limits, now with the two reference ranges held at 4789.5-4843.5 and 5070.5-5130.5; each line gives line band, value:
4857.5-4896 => 3.7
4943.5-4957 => -0.1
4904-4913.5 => 0.0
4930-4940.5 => 0.3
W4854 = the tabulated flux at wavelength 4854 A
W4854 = 9.045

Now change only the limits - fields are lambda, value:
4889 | 9.773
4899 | 10.37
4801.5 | 9.844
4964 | 9.85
